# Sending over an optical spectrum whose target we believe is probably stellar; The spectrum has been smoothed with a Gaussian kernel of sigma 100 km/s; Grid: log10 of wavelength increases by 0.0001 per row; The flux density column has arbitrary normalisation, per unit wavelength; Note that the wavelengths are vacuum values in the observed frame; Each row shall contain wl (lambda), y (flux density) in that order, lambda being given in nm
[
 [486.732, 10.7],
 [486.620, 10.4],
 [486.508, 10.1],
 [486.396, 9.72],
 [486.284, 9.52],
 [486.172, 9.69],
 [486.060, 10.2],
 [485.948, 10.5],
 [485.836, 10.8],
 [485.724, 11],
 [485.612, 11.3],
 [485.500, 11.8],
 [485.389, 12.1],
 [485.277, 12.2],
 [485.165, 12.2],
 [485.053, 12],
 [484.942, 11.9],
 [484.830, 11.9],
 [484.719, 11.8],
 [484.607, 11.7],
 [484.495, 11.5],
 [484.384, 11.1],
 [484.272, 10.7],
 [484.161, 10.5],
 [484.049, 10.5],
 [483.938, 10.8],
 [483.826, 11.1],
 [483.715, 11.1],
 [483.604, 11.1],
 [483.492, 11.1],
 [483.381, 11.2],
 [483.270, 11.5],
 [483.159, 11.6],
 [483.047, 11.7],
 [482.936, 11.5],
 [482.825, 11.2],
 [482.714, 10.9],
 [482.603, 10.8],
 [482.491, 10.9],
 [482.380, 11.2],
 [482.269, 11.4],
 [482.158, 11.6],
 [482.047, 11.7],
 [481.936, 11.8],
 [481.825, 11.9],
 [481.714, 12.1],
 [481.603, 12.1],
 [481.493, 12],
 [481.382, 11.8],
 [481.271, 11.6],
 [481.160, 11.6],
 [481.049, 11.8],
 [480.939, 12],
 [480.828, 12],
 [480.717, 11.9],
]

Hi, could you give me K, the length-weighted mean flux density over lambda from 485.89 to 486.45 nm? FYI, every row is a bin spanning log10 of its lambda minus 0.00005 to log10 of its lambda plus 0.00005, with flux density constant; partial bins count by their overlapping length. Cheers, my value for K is 9.92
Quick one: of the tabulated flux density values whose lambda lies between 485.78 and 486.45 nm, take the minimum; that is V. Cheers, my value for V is 9.52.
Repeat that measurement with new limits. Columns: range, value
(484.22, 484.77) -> 10.7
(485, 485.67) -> 11.3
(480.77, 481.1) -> 11.8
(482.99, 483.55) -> 11.1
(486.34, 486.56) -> 9.72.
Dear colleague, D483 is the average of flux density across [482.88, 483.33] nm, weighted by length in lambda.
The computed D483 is 11.6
